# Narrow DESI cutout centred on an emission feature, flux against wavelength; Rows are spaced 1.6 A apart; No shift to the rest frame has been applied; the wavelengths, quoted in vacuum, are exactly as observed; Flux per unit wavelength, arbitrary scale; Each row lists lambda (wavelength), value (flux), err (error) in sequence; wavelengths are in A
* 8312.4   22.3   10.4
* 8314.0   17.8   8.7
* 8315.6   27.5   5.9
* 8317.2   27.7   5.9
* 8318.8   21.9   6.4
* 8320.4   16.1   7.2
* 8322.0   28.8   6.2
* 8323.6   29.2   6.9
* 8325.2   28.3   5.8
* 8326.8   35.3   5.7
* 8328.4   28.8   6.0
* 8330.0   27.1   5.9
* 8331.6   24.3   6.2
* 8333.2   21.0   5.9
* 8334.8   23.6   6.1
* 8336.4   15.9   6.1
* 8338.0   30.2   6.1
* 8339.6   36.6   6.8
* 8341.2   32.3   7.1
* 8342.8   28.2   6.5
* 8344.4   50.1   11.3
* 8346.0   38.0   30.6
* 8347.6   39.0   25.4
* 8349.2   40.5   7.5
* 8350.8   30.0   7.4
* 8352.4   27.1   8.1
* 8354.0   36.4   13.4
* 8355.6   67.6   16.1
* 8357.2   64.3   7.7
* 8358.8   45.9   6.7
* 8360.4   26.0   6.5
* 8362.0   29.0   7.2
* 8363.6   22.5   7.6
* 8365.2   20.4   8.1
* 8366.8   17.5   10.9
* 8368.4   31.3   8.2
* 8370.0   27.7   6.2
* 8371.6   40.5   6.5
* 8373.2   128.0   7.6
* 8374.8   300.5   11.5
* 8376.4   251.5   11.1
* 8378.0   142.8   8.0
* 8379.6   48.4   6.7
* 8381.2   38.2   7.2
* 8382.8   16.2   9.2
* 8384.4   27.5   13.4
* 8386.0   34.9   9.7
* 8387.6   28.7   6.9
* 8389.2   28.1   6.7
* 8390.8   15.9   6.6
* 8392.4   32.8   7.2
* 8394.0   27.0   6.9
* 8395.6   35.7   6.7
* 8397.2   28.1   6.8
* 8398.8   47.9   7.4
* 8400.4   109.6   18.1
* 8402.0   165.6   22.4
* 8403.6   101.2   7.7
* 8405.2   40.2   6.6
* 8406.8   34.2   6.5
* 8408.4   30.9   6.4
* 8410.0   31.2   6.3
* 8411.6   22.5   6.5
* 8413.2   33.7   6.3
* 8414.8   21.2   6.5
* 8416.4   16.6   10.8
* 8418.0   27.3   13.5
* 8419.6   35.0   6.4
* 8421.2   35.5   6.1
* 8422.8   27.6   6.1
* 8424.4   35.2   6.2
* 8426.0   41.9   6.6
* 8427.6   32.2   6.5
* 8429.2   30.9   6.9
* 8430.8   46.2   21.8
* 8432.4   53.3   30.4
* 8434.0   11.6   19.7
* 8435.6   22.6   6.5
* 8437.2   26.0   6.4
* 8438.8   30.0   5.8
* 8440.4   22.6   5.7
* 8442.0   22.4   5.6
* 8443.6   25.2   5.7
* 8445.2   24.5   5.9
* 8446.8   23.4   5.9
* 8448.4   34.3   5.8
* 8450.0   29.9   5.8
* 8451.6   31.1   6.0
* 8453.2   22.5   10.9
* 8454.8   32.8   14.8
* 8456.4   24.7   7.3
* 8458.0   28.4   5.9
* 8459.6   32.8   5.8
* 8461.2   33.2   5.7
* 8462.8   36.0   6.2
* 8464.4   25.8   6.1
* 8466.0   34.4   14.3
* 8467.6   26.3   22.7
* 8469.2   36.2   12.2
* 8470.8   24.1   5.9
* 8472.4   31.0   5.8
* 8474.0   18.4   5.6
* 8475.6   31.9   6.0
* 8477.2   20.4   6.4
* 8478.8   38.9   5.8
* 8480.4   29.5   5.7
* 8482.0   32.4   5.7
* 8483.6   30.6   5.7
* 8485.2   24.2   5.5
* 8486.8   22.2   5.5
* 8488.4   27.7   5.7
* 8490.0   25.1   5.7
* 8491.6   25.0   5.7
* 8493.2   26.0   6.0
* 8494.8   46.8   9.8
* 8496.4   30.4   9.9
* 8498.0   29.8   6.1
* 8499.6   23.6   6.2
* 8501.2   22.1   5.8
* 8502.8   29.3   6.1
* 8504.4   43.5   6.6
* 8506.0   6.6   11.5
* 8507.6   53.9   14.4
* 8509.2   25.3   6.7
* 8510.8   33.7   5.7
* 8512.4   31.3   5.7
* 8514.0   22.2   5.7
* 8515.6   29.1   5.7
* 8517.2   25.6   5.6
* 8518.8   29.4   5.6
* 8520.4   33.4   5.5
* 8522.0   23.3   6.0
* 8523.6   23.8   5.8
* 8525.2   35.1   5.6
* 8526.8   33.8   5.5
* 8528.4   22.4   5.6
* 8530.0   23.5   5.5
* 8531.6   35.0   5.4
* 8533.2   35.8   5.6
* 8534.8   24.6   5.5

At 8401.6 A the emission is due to [N II] 6583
